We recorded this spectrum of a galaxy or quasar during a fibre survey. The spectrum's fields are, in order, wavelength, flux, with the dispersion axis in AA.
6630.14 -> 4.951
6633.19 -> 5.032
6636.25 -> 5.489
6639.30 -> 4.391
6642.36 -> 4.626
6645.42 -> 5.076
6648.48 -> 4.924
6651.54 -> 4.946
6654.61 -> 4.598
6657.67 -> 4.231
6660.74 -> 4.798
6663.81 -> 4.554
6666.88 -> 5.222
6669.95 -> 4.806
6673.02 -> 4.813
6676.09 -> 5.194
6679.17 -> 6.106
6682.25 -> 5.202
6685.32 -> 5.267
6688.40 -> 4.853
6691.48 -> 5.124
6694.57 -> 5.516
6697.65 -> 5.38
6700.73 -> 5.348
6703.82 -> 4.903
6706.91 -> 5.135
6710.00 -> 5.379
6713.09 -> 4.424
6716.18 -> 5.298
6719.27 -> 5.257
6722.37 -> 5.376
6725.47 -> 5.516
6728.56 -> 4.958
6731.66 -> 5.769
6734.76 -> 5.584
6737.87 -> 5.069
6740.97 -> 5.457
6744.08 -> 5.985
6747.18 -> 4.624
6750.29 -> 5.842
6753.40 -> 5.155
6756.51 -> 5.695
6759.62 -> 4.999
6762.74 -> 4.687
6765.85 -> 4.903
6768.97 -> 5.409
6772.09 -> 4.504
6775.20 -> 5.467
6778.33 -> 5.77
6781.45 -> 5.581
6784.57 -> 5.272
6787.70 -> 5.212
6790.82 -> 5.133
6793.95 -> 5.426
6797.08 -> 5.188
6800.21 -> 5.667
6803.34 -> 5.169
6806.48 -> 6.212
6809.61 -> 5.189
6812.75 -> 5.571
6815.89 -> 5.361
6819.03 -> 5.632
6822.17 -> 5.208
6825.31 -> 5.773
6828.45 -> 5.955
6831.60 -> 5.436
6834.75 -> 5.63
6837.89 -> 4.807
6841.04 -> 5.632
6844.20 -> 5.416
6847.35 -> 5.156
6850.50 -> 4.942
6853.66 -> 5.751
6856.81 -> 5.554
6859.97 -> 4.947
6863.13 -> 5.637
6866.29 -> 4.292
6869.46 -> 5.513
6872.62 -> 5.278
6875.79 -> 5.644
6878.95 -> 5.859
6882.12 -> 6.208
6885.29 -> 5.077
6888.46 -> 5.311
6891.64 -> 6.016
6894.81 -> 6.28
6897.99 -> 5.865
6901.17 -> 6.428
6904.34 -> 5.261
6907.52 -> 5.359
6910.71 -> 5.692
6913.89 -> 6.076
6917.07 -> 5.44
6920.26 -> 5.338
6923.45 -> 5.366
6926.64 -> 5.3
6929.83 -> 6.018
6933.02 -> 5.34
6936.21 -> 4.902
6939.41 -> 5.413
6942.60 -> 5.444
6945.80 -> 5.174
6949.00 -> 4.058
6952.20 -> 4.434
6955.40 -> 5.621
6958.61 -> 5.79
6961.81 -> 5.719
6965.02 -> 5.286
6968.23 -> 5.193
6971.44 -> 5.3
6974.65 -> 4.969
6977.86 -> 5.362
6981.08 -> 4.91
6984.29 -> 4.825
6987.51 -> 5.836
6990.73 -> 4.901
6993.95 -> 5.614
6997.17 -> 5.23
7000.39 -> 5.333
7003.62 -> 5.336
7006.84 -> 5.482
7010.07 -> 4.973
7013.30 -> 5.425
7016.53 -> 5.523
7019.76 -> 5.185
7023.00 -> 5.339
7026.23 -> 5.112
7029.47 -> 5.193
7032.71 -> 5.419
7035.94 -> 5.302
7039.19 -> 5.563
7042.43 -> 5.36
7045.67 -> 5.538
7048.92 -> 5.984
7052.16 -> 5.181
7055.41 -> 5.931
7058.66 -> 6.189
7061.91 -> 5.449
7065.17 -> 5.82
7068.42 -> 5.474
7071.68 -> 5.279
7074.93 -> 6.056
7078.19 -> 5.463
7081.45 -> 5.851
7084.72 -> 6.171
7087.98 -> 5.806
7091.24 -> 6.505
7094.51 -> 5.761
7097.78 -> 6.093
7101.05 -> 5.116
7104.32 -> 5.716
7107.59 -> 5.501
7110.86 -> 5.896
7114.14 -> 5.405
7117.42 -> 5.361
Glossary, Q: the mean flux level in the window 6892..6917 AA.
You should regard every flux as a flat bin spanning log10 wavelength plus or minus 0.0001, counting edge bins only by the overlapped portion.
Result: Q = 5.84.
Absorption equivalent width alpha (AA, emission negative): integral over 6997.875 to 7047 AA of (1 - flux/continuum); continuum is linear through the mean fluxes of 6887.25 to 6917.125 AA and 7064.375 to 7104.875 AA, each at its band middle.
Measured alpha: 3.8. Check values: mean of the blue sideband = 5.8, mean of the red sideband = 5.78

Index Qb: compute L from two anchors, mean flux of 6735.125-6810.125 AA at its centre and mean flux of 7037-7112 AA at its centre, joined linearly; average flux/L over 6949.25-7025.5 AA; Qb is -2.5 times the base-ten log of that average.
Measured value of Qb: 0.07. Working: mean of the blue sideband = 5.32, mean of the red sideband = 5.72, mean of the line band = 5.26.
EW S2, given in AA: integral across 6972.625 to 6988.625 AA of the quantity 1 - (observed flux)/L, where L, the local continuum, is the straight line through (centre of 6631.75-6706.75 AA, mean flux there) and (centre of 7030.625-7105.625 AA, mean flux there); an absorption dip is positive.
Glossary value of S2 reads 1.1 AA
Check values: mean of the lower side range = 5.02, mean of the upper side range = 5.69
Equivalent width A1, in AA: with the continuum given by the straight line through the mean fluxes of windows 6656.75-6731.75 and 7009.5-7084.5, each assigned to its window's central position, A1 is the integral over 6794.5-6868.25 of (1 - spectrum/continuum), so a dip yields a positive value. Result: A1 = -1.6 AA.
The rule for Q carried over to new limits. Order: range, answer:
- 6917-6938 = 5.38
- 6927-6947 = 5.38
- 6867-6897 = 5.65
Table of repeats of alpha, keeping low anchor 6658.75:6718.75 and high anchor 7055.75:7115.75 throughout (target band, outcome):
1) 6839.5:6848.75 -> -0.1 AA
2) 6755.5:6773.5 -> 0.8 AA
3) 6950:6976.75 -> 1.4 AA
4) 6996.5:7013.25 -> 1.0 AA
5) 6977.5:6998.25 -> 1.4 AA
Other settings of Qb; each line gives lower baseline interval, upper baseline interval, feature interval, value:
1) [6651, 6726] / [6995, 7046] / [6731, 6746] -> -0.08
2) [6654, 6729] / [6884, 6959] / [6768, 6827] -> -0.03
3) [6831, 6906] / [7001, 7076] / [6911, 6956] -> 0.04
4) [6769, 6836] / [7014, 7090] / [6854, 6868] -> 0.06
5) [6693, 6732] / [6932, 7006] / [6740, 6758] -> -0.05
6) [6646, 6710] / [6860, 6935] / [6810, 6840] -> -0.01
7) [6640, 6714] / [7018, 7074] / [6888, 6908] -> -0.10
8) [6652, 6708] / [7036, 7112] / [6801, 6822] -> -0.05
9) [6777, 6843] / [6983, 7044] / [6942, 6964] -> 0.04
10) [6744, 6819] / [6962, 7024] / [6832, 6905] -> -0.04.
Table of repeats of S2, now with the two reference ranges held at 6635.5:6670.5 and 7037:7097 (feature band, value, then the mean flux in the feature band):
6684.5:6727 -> -2.5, 5.2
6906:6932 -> -0.8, 5.57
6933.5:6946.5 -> 0.5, 5.25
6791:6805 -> -0.6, 5.34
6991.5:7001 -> 0.4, 5.36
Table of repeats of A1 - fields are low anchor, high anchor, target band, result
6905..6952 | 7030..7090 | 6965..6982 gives 0.83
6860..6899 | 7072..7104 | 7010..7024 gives 1.02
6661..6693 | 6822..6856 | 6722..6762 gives -1.03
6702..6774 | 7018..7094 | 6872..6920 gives -2.68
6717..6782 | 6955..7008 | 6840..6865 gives -0.20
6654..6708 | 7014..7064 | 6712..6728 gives -0.22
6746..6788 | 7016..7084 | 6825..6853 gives -0.54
